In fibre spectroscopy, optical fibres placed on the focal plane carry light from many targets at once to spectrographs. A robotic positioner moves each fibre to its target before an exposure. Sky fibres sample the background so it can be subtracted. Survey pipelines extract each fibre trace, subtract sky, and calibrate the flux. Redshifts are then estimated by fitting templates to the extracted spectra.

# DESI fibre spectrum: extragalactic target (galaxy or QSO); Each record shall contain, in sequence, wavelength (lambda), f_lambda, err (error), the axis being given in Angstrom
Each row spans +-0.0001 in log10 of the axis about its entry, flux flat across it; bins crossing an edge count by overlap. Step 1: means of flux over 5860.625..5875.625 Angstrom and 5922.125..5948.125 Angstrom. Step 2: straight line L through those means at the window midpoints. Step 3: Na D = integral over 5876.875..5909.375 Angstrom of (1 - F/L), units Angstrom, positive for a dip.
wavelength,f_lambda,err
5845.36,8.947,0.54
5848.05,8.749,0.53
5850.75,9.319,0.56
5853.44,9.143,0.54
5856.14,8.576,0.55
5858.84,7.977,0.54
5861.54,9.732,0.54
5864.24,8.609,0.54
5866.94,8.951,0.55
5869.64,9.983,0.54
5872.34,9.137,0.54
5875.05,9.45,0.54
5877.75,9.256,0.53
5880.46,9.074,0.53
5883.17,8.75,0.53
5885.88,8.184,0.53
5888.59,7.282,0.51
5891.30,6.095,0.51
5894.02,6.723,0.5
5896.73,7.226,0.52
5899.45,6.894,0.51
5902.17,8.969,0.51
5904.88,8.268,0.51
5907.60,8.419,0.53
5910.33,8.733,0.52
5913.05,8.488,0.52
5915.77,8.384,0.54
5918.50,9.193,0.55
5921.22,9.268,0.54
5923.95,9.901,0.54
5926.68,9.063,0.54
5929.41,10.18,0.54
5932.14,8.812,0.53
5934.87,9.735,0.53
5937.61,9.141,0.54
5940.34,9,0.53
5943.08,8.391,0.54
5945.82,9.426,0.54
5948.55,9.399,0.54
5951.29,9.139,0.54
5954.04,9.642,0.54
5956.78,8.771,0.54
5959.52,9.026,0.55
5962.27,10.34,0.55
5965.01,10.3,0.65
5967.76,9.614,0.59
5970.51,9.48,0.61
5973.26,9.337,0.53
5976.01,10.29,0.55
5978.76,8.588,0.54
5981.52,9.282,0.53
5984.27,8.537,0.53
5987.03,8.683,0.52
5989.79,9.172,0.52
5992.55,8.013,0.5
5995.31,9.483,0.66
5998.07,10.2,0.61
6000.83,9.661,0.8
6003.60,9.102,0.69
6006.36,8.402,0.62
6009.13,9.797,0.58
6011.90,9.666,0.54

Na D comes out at 4.8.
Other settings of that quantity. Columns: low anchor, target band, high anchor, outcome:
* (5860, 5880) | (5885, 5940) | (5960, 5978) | 6.1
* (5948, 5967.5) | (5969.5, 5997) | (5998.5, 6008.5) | 0.8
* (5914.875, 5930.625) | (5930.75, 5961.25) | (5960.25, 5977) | 1.4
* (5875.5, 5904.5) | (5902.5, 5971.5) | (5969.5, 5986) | -4.6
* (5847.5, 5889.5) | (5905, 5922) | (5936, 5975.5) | 0.8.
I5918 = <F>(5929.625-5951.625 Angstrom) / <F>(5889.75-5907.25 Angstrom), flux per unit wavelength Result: 1.24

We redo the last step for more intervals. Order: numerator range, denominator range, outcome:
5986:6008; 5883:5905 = 1.21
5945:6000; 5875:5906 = 1.17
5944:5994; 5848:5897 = 1.08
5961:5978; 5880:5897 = 1.30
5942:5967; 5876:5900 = 1.21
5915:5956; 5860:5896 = 1.08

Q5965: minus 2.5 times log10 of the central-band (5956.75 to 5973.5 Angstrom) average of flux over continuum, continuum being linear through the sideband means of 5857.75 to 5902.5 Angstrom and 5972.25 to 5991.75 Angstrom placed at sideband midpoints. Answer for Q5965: -0.078 mag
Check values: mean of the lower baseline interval 8.36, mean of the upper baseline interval 9.09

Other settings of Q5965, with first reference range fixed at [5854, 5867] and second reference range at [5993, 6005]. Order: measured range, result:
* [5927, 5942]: -0.02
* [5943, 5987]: -0.01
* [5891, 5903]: 0.24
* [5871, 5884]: -0.03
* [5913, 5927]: 0.00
